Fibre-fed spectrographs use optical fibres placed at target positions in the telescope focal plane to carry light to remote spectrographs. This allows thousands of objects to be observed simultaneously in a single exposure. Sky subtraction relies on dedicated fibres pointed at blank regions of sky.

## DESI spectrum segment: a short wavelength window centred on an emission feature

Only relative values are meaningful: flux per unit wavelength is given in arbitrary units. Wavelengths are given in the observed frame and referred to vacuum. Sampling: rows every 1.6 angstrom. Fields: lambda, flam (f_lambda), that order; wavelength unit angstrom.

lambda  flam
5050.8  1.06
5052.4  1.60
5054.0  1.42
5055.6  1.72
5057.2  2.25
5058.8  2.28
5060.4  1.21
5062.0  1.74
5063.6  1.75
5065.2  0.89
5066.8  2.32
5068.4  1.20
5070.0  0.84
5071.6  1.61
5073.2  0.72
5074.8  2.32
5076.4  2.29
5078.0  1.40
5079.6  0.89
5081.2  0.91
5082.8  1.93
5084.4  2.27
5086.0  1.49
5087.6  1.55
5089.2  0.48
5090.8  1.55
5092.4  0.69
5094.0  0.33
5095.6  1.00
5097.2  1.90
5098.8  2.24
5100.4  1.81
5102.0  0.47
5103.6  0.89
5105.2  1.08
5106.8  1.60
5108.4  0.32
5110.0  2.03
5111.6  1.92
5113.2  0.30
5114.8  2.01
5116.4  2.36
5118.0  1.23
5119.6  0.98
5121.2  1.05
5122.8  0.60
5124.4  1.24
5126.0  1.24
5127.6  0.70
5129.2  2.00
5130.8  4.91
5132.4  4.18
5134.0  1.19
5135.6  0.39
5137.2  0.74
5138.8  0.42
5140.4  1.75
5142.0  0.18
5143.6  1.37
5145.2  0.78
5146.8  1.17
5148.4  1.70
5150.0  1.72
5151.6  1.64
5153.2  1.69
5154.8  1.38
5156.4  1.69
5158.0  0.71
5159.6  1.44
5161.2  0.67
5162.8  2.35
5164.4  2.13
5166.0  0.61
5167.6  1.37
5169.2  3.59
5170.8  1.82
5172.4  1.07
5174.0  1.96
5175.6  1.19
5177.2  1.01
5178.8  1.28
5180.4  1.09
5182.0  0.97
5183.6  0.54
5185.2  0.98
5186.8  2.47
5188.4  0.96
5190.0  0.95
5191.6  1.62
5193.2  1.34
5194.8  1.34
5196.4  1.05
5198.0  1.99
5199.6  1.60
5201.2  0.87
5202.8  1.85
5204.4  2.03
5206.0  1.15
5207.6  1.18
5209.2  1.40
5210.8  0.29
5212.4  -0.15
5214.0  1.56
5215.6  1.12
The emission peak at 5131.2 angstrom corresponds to H-beta 4861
